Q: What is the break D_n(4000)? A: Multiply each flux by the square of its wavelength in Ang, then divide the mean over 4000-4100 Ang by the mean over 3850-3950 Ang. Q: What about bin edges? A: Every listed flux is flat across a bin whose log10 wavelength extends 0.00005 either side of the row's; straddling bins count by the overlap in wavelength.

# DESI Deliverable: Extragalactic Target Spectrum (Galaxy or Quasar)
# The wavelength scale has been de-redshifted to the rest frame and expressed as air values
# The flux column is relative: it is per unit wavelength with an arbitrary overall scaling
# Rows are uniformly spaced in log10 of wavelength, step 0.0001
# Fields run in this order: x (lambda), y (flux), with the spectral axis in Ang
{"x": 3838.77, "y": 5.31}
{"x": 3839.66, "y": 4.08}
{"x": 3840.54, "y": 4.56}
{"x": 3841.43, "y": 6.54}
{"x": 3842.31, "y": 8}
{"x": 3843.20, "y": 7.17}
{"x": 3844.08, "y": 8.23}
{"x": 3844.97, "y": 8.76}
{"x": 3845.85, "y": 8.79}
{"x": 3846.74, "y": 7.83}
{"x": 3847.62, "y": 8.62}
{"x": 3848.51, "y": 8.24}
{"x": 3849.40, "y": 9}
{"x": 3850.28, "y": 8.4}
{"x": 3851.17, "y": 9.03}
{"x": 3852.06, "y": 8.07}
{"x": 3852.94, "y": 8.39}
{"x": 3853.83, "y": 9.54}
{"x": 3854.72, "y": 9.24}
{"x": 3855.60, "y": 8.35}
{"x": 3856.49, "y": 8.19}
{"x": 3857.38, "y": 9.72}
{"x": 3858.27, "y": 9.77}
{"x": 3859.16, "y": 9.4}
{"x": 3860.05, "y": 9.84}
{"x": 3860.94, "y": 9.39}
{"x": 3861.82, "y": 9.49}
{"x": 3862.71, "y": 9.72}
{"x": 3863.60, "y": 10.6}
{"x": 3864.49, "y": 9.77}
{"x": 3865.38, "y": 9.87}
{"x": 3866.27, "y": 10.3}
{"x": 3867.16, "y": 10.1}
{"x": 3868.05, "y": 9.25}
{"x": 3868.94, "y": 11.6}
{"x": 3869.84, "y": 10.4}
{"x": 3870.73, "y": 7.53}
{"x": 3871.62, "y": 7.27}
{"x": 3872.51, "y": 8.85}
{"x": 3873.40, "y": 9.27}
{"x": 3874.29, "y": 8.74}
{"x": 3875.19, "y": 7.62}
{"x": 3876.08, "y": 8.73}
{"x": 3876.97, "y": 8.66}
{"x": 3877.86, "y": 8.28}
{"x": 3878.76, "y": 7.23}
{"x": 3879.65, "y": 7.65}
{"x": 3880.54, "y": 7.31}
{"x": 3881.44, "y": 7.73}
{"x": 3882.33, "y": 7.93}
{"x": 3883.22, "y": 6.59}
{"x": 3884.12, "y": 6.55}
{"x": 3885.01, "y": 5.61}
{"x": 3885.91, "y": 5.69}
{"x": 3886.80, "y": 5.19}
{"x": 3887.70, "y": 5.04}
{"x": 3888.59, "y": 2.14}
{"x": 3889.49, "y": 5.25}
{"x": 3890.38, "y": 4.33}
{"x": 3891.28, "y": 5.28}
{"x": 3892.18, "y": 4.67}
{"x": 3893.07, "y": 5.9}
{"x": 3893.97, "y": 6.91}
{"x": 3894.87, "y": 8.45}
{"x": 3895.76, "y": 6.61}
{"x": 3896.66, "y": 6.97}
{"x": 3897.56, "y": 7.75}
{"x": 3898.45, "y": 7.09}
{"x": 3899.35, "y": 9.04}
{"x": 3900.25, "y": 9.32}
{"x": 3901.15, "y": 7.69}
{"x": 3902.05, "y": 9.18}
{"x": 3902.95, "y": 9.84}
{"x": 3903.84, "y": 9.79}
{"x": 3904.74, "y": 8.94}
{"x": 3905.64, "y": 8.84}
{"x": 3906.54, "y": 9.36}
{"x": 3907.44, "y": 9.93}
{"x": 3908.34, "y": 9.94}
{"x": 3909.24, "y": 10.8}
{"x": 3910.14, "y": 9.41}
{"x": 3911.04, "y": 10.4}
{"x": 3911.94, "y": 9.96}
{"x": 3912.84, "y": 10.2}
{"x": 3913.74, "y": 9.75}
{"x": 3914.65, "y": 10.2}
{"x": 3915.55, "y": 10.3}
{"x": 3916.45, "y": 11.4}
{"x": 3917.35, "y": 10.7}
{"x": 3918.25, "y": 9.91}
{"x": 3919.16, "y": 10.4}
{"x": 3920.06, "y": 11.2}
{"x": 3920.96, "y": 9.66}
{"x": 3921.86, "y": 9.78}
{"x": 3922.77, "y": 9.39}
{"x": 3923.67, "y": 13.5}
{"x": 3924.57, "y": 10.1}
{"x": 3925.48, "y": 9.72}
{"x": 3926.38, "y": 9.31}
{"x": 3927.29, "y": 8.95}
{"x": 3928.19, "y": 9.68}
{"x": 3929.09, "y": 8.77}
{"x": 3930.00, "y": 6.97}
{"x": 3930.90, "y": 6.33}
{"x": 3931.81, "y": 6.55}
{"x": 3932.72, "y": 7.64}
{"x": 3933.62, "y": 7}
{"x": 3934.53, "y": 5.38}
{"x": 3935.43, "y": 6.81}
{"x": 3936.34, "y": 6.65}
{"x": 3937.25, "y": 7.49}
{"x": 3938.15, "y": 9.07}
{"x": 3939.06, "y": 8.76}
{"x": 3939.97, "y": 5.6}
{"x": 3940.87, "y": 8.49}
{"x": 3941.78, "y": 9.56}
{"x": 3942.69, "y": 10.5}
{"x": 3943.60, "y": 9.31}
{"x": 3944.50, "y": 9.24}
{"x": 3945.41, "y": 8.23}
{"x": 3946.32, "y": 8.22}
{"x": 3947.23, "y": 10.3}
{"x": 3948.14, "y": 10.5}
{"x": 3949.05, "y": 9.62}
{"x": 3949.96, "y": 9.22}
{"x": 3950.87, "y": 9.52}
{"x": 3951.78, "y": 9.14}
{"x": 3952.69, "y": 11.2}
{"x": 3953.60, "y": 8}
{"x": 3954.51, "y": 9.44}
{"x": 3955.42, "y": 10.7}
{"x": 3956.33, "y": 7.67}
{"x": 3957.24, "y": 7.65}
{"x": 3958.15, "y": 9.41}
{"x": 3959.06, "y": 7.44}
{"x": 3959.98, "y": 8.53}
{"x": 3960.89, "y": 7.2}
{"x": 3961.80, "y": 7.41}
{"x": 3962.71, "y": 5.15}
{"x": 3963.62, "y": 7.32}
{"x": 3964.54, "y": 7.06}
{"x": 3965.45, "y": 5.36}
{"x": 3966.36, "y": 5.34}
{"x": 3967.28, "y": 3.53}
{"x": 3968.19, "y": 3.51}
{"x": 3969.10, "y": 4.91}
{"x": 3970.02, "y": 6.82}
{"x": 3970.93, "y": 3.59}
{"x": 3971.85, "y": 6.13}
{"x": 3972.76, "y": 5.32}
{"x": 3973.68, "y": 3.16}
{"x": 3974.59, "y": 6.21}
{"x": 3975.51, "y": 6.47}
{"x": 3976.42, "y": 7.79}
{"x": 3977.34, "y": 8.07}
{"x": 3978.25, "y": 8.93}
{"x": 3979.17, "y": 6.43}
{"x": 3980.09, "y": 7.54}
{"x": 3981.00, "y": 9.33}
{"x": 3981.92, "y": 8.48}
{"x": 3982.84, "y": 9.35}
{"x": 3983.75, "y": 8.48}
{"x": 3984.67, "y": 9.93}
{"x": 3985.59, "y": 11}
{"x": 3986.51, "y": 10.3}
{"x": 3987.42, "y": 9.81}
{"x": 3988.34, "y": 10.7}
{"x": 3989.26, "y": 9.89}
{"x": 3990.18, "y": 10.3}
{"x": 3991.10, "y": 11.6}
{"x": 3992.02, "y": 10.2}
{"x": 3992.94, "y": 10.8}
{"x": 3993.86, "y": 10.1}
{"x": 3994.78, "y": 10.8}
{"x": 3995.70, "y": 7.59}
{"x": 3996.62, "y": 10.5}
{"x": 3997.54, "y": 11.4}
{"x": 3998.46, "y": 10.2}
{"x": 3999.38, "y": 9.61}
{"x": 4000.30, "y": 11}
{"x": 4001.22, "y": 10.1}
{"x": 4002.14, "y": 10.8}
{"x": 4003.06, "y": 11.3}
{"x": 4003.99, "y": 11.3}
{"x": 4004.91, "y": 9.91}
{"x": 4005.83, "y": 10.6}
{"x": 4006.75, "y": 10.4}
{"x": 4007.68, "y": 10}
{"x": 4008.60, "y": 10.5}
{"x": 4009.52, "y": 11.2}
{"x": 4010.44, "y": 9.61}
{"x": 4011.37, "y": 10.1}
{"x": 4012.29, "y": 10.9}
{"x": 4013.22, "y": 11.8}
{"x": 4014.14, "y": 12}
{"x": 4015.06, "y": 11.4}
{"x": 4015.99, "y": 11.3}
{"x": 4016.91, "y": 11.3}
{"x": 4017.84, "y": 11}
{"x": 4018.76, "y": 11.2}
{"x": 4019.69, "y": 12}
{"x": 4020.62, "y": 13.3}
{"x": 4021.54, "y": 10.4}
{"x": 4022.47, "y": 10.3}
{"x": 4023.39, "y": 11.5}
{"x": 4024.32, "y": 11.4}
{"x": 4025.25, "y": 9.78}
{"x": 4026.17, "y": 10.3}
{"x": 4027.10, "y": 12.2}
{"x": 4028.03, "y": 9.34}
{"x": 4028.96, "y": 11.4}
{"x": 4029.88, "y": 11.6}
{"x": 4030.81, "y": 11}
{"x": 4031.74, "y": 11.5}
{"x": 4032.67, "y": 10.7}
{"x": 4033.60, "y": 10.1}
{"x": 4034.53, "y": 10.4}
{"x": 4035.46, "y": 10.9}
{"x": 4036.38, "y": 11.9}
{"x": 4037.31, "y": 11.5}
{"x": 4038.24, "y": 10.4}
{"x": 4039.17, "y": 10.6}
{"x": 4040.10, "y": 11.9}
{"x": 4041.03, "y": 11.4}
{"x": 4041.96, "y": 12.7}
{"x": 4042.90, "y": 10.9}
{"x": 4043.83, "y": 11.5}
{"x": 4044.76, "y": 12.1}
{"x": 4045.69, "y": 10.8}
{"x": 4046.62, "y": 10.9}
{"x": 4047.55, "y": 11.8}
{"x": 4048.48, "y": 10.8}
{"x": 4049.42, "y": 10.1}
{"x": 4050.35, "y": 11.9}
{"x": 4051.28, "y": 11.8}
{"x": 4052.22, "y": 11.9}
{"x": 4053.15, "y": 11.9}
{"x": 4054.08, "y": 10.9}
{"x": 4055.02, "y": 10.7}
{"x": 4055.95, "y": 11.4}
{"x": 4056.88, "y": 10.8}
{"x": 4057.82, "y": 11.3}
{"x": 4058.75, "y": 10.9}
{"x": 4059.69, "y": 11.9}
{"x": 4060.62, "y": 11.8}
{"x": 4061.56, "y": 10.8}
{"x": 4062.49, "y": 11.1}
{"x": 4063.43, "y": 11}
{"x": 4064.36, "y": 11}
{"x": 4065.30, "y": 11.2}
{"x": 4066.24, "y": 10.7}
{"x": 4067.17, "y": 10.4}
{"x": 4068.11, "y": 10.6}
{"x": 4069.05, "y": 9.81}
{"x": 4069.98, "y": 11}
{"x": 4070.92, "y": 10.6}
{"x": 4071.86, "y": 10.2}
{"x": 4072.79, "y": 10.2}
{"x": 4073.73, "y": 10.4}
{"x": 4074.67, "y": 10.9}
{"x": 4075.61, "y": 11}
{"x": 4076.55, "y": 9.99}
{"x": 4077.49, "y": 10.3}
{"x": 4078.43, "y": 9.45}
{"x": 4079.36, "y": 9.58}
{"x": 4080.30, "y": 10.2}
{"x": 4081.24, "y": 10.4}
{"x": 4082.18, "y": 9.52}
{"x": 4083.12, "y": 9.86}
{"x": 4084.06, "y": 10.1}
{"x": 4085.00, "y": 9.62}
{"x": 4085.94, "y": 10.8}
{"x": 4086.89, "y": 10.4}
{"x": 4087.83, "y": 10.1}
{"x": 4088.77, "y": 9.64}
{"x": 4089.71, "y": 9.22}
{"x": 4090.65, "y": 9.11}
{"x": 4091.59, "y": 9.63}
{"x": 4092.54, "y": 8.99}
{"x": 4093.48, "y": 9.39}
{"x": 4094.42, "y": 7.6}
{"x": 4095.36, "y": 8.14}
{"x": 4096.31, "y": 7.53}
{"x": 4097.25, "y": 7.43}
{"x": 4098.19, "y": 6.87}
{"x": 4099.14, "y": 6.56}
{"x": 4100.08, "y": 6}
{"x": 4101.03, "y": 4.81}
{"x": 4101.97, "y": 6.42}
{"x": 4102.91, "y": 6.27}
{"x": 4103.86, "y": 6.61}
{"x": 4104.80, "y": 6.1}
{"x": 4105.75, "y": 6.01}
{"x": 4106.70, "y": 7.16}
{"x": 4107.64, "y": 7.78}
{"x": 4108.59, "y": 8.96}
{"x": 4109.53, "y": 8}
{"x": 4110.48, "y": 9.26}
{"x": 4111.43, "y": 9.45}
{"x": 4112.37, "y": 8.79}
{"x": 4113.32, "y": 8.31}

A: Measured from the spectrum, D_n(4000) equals 1.33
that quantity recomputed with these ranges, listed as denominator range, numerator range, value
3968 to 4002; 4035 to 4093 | 1.29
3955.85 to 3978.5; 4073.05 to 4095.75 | 1.62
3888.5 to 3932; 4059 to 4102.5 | 1.19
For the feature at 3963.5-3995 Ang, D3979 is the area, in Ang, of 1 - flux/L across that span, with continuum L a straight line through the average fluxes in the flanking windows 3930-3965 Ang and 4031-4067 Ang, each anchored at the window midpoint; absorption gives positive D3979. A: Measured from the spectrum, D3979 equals 4.75 Ang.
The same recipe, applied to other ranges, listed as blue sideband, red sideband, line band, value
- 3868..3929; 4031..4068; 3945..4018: 7.8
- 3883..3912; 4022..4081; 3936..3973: 4.1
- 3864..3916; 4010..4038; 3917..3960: 1.4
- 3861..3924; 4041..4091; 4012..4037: -2.3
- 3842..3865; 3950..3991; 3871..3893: 4.9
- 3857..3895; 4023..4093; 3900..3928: -4.8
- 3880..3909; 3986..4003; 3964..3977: 5.7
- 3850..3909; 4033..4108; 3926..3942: 1.8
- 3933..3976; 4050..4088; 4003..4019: -3.1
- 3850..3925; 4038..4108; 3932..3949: 1.4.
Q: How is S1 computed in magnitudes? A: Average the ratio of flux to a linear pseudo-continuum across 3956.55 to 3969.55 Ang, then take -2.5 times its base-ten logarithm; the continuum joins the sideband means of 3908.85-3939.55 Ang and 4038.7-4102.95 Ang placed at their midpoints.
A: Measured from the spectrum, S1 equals 0.41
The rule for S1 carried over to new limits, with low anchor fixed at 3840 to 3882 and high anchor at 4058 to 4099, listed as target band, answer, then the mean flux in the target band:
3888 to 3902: 0.331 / 6.56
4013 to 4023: -0.191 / 11.5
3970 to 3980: 0.432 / 6.29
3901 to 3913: -0.078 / 9.63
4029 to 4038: -0.144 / 11.1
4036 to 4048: -0.171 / 11.4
